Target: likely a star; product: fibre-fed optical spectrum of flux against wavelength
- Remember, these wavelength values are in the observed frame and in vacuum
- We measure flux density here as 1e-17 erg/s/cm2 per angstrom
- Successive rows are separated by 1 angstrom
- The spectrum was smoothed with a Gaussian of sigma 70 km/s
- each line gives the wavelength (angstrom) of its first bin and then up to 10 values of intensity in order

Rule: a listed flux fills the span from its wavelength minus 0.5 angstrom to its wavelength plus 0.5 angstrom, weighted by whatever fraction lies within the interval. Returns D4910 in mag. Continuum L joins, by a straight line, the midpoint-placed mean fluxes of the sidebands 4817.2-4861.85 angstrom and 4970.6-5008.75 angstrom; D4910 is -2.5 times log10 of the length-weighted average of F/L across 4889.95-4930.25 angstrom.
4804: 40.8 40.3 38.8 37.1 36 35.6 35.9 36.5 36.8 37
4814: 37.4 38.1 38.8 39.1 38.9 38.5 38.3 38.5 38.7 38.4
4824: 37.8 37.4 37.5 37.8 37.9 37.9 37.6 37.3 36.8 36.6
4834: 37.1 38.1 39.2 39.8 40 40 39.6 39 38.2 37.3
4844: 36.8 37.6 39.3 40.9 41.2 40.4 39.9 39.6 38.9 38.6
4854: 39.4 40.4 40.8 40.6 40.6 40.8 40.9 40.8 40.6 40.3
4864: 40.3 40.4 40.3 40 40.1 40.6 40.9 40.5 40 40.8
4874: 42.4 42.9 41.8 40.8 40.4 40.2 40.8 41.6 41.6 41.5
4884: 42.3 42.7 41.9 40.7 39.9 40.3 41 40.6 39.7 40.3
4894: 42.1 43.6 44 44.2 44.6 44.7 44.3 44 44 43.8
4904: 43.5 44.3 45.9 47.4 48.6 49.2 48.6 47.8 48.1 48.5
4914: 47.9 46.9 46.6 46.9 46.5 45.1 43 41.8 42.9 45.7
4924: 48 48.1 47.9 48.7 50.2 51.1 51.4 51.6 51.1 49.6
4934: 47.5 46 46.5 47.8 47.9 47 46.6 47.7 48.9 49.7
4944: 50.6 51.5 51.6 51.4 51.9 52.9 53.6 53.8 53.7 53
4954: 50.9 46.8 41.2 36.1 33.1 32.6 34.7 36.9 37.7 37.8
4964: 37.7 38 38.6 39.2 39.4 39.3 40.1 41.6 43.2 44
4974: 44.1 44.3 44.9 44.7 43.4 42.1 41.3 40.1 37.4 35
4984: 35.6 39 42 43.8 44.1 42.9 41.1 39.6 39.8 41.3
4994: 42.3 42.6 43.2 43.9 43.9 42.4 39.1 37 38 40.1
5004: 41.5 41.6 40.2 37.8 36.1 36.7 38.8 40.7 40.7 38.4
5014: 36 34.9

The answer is -0.144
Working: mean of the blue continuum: 38.9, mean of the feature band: 45.7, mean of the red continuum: 41.2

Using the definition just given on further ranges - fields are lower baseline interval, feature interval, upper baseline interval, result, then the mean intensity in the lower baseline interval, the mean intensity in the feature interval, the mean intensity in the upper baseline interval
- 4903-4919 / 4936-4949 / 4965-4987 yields -0.13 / 46.9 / 49.4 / 40.9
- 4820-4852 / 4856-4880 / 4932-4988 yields -0.02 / 38.5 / 40.7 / 44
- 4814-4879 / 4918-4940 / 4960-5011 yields -0.19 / 39.4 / 47.5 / 40.4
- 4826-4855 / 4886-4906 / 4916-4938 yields 0.04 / 38.7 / 42.7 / 47.5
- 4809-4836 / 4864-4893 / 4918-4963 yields 0.03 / 37.7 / 40.9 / 46.8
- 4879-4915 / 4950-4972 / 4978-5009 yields 0.01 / 43.8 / 41.4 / 40.5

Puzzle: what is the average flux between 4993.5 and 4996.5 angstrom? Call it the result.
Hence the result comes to 42.7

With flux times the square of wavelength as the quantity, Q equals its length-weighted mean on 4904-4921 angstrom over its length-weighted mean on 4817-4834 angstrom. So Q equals 1.3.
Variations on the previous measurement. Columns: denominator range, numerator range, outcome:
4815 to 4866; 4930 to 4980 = 1.21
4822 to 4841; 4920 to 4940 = 1.30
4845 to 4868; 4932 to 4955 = 1.29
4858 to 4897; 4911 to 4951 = 1.20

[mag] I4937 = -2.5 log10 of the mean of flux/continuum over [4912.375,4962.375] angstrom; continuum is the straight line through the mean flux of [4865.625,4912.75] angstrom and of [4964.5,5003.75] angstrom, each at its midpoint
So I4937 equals -0.124 mag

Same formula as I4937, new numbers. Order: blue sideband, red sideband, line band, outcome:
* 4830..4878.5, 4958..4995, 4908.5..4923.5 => -0.161 mag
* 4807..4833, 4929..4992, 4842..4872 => -0.017 mag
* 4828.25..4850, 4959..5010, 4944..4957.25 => -0.248 mag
